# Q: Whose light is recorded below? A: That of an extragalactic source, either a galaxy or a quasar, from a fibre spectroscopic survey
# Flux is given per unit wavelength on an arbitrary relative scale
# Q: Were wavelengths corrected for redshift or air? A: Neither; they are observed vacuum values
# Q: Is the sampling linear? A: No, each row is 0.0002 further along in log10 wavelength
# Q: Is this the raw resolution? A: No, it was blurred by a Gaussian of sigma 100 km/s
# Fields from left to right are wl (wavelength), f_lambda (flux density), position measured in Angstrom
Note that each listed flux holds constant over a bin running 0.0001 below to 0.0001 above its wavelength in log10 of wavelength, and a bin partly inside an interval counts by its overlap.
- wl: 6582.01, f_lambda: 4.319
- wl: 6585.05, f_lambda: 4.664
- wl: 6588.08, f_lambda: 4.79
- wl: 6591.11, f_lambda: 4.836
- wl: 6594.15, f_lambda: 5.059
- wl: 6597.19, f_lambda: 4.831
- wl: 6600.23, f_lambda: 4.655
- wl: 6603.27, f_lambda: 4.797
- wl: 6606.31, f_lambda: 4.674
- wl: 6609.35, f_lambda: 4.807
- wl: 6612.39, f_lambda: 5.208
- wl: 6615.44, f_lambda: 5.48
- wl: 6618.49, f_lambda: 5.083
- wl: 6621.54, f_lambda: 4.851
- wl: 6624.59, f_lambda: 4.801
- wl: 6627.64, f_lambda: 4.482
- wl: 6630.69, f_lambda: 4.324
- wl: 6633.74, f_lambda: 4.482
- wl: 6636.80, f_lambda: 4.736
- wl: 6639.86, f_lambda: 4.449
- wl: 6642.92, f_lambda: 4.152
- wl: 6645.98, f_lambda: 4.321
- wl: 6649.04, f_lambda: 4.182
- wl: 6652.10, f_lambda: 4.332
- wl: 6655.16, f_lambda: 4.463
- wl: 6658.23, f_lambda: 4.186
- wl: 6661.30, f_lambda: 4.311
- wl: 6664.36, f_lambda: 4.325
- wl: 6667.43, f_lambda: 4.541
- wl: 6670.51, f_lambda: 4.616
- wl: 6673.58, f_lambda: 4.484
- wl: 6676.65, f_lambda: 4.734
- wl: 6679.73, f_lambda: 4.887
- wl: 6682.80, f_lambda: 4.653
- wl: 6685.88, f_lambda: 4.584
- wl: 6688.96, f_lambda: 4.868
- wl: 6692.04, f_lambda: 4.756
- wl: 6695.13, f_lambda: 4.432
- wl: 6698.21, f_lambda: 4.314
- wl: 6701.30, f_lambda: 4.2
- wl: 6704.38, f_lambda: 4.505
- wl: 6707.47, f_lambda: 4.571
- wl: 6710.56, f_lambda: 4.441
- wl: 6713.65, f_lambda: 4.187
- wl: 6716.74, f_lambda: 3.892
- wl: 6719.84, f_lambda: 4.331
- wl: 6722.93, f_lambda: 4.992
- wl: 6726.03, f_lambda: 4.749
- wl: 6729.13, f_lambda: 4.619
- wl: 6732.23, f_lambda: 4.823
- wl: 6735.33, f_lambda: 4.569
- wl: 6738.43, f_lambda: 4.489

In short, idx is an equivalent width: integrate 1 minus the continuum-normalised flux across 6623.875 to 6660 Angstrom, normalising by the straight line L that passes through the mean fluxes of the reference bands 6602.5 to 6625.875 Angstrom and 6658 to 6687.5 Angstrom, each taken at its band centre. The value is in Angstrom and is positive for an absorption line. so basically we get 2.8 Angstrom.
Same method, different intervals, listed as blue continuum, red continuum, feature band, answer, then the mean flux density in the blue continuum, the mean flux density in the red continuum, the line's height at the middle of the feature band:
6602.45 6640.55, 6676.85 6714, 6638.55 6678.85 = 2.3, 4.79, 4.55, 4.67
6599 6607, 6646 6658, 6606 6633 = -1.6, 4.72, 4.31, 4.58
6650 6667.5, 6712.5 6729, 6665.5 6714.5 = -1.7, 4.34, 4.45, 4.4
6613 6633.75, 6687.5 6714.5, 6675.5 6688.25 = -0.4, 4.83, 4.48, 4.57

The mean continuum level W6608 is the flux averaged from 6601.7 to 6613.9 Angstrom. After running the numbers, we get 4.87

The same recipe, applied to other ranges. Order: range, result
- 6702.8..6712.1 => 4.51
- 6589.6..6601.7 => 4.84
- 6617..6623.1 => 4.96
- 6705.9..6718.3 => 4.27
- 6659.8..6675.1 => 4.46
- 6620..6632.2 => 4.62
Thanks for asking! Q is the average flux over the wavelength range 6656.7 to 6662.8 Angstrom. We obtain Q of 4.25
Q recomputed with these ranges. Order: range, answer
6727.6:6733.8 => 4.72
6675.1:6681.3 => 4.81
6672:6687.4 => 4.67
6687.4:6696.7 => 4.68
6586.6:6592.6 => 4.82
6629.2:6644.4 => 4.43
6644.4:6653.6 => 4.28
